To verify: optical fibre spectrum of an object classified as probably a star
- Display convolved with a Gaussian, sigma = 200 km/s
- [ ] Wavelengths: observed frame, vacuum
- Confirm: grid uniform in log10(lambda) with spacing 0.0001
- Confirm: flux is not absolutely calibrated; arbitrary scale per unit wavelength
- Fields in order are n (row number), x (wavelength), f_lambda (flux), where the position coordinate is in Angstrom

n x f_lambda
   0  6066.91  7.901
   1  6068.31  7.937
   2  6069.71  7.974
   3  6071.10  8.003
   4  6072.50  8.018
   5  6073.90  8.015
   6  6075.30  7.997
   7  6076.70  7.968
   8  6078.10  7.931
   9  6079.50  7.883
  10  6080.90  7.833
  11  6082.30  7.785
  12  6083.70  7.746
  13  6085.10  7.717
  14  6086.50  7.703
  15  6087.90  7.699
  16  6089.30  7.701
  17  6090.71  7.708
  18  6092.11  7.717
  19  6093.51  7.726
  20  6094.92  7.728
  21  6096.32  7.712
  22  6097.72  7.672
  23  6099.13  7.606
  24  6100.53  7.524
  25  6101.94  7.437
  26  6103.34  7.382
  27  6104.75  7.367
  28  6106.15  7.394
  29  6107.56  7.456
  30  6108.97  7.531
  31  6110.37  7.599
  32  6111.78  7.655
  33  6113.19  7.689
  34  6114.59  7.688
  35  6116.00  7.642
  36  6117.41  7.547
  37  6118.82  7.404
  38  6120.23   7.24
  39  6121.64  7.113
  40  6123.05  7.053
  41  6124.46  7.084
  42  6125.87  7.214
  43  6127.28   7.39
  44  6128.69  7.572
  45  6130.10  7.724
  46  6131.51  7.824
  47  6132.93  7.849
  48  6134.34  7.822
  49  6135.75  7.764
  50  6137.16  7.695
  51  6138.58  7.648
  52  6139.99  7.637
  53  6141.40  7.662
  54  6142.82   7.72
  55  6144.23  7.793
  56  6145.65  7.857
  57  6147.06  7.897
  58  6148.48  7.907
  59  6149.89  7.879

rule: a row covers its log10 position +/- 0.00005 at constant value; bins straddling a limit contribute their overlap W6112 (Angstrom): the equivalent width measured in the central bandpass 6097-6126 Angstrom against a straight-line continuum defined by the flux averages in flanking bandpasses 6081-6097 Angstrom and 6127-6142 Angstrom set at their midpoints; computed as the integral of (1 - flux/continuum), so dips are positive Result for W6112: 1.0 Angstrom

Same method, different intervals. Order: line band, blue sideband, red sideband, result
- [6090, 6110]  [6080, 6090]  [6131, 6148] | 0.5 Angstrom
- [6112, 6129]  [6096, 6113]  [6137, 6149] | 0.5 Angstrom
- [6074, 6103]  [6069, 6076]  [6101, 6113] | 0.1 Angstrom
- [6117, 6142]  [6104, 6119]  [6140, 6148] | 0.5 Angstrom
